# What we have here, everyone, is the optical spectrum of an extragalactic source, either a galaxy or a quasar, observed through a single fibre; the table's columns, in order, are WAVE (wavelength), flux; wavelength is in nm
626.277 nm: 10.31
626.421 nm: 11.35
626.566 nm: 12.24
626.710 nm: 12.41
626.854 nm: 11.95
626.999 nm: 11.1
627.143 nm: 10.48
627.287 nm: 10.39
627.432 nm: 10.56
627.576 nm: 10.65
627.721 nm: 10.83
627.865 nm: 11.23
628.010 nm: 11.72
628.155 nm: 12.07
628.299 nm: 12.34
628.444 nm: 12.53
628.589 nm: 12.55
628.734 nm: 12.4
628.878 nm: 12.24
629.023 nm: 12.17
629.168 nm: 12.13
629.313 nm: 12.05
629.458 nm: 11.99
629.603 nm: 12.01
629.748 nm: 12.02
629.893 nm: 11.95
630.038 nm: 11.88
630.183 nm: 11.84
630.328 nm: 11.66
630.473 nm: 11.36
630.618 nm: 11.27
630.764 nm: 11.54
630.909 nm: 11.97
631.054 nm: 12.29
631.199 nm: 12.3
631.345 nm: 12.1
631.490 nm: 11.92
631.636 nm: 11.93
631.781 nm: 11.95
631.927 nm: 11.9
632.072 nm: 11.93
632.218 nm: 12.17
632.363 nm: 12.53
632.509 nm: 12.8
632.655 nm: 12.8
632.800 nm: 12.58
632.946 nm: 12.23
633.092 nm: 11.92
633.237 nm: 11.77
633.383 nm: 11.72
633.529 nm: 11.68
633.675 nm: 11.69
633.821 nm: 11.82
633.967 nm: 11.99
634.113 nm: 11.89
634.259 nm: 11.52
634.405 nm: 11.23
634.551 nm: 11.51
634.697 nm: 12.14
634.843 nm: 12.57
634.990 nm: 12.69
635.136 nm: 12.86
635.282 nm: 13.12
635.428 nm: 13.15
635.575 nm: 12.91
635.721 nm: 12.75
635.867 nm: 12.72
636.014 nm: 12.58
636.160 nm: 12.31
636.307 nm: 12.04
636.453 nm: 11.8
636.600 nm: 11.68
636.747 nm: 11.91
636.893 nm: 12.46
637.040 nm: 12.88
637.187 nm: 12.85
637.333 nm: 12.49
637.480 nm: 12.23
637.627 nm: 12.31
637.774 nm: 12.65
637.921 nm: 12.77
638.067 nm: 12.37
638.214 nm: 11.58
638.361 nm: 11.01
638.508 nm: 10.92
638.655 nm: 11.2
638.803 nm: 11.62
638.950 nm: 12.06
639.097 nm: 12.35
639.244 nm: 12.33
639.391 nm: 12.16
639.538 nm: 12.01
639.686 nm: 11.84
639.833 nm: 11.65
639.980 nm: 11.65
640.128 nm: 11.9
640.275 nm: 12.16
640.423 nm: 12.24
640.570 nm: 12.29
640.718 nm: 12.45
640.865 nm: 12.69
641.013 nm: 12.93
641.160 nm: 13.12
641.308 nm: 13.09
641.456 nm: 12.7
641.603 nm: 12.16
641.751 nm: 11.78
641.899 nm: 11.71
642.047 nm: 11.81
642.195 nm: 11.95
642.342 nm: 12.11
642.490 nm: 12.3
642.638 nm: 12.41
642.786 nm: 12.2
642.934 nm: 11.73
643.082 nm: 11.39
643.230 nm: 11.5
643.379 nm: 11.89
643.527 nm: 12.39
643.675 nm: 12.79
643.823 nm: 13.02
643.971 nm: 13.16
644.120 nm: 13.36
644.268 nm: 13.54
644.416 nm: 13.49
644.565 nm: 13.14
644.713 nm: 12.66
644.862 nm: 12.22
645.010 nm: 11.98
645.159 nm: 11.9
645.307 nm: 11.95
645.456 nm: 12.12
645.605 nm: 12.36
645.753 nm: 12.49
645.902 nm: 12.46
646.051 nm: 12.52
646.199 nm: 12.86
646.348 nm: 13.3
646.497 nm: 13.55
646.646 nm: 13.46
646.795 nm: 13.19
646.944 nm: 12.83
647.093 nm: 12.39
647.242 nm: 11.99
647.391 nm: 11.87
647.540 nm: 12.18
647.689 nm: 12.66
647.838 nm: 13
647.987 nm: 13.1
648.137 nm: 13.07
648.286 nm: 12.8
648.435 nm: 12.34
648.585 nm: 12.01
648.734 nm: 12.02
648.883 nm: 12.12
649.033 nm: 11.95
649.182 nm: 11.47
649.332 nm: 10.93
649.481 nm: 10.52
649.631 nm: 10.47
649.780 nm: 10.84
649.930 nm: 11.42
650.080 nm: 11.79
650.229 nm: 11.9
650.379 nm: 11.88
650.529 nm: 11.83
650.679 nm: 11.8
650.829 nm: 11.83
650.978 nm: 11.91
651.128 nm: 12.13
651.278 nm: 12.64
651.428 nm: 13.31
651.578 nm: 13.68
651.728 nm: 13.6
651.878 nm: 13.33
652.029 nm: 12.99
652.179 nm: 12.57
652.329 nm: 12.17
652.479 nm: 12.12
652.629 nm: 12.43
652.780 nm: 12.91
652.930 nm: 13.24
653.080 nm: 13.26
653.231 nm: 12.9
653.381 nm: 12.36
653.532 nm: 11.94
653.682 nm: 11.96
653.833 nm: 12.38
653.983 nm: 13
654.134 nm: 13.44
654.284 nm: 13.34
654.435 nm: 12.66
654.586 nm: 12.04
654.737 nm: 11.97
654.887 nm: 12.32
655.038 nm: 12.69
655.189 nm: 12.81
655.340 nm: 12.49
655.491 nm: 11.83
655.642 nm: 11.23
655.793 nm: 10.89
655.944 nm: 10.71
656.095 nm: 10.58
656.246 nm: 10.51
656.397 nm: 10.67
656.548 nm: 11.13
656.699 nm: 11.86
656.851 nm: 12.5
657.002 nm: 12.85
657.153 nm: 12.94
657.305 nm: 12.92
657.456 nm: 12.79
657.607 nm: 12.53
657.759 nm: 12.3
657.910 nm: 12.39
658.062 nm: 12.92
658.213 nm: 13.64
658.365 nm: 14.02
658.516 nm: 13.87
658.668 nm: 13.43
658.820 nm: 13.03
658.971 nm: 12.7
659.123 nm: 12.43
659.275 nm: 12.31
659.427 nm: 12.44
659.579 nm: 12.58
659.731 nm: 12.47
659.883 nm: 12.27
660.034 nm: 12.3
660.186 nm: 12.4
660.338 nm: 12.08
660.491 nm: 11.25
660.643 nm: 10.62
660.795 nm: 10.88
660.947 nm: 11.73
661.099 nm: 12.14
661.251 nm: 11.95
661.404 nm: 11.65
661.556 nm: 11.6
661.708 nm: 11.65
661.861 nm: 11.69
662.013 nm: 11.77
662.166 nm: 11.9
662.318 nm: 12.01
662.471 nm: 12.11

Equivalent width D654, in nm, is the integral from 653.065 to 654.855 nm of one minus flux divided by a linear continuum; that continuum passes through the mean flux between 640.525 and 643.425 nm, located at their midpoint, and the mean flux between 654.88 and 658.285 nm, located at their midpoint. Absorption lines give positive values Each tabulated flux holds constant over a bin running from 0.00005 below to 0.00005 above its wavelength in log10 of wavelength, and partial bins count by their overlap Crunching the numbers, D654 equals -0.072 nm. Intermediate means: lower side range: 12.2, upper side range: 12.1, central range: 12.6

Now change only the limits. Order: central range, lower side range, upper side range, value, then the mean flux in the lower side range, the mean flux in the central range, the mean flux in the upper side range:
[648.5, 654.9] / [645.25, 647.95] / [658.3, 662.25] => 0.103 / 12.6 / 12.3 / 12.2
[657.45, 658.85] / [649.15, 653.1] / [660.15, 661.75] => -0.159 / 12.2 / 13.1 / 11.6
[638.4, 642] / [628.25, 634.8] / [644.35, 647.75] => 0.070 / 12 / 12.1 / 12.6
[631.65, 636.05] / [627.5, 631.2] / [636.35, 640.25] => -0.102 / 11.9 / 12.2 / 12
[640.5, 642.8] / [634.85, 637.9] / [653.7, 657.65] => 0.009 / 12.5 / 12.4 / 12.1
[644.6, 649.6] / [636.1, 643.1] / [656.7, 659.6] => 0.025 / 12.1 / 12.4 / 12.8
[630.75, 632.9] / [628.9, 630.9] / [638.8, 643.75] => -0.054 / 11.8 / 12.2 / 12.2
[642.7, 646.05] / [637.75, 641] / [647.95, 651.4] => -0.143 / 12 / 12.4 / 11.9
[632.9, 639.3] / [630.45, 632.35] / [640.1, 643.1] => -0.030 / 11.9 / 12.1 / 12.3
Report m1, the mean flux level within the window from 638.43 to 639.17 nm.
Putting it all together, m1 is 11.6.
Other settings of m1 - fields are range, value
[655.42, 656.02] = 11.2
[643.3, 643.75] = 12.3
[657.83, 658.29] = 13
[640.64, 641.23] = 12.8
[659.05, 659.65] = 12.4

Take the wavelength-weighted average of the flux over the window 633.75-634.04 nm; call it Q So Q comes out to 11.9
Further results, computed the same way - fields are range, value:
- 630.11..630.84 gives 11.5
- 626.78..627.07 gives 11.5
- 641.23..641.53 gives 12.9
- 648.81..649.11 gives 12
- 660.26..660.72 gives 11.3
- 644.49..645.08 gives 12.5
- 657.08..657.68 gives 12.8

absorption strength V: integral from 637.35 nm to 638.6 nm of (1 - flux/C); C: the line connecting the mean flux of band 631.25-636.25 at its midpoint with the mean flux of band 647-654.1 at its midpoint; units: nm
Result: 0.02 nm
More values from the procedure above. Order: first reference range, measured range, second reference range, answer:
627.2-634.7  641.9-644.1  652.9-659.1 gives -0.01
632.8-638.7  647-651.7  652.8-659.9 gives 0.10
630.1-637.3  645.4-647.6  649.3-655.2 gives -0.07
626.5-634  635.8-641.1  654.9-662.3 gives -0.09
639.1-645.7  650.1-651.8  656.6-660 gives 0.02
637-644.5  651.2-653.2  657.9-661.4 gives -0.10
